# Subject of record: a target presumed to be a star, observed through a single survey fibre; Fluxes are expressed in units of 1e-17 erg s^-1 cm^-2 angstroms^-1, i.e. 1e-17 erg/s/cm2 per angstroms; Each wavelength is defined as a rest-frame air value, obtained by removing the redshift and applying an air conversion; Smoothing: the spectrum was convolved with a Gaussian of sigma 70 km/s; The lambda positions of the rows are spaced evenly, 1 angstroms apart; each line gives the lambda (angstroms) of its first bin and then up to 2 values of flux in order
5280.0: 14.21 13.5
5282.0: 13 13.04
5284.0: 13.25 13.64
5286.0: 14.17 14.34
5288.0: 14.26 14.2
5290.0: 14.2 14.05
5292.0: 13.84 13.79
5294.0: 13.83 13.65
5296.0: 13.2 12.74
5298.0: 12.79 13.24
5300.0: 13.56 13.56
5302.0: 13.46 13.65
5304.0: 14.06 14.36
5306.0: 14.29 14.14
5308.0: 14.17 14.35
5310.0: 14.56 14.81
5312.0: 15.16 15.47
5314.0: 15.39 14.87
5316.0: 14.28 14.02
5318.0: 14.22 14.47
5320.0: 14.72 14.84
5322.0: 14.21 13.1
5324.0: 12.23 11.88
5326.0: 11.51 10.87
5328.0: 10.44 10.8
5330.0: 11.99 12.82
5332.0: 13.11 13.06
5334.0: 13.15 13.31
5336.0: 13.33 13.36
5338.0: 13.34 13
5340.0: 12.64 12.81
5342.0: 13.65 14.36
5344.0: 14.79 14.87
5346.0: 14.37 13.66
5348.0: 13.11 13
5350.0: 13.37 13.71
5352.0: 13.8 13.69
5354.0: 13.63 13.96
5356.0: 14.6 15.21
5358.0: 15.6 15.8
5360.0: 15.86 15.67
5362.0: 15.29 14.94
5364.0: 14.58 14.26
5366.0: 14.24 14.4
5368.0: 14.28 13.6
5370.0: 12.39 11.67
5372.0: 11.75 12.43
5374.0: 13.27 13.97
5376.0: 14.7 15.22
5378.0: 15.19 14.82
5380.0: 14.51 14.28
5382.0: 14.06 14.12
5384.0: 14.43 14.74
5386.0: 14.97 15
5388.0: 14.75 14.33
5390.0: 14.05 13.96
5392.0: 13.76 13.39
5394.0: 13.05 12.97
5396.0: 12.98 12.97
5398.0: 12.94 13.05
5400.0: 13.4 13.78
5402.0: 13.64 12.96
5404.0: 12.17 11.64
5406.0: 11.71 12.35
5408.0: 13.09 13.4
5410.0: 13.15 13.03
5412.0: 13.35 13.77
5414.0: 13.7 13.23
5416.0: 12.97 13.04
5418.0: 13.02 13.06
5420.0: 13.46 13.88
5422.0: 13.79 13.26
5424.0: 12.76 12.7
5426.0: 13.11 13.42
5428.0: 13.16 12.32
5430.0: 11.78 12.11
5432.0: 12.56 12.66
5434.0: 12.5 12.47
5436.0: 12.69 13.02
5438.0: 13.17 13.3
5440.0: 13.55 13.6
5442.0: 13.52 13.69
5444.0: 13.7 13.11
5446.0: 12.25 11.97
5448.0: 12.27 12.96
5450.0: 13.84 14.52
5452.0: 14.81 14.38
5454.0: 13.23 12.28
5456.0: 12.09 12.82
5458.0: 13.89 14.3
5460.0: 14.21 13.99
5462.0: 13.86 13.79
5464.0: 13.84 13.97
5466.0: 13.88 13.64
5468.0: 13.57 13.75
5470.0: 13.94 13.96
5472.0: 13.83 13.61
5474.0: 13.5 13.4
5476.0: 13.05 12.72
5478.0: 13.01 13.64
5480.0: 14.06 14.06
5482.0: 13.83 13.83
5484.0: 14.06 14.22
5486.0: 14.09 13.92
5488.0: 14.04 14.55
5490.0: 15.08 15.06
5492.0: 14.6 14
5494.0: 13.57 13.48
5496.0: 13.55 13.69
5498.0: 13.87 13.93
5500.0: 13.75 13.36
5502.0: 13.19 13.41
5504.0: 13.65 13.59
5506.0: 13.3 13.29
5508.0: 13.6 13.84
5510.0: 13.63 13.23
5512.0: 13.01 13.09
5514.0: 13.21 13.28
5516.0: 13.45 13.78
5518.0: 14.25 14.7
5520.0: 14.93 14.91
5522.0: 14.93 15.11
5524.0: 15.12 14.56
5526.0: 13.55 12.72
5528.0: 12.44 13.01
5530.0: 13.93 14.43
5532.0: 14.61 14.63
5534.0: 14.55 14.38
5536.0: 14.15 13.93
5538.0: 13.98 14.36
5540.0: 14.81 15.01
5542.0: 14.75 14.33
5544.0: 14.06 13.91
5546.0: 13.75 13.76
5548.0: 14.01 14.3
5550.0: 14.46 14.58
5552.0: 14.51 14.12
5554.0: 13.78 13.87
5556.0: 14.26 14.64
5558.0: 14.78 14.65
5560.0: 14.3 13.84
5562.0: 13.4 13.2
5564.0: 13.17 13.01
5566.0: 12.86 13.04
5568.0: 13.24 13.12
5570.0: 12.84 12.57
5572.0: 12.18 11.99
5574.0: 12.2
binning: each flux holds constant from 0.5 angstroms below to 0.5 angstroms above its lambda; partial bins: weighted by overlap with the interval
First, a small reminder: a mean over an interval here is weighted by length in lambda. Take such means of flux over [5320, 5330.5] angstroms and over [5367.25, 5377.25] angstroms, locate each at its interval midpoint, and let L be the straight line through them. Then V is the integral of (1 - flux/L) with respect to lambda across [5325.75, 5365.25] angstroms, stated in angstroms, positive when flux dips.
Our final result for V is -2.8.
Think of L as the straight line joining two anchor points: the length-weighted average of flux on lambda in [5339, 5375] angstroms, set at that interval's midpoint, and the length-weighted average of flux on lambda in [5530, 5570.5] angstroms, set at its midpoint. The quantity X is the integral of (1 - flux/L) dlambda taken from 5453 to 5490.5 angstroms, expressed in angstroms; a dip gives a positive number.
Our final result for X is 0.8 angstroms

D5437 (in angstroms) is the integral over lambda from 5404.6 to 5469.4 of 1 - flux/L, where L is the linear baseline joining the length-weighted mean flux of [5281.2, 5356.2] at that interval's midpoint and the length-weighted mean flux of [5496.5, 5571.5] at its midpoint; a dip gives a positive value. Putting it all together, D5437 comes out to 2.6 angstroms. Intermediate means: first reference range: 13.6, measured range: 13.2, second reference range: 13.9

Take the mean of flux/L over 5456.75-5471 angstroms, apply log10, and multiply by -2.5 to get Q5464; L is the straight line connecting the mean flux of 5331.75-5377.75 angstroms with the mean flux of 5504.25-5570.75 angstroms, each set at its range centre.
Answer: 0.01 mag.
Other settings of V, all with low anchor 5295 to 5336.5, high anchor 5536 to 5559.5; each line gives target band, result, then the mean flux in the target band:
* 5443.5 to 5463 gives 0.8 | 13.4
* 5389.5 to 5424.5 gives 1.7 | 13.2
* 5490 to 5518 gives 1.0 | 13.6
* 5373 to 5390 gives -0.9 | 14.4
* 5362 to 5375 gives 0.1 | 13.6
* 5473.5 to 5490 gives 0.3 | 13.8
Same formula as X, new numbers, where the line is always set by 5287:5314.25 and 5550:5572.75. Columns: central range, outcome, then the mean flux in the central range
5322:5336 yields 1.7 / 12.3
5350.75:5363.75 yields -0.8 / 14.8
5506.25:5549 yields -1.1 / 14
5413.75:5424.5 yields 0.4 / 13.3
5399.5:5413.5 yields 0.9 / 13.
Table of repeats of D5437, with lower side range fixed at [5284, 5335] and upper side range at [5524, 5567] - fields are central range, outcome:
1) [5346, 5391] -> -1.6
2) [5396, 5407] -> 0.8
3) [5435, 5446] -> 0.5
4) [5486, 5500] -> -0.1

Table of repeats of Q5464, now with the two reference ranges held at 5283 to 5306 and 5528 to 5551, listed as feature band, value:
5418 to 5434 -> 0.085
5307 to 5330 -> 0.011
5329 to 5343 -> 0.064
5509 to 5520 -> 0.040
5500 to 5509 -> 0.052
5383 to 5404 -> 0.015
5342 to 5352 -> -0.006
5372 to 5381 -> -0.019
